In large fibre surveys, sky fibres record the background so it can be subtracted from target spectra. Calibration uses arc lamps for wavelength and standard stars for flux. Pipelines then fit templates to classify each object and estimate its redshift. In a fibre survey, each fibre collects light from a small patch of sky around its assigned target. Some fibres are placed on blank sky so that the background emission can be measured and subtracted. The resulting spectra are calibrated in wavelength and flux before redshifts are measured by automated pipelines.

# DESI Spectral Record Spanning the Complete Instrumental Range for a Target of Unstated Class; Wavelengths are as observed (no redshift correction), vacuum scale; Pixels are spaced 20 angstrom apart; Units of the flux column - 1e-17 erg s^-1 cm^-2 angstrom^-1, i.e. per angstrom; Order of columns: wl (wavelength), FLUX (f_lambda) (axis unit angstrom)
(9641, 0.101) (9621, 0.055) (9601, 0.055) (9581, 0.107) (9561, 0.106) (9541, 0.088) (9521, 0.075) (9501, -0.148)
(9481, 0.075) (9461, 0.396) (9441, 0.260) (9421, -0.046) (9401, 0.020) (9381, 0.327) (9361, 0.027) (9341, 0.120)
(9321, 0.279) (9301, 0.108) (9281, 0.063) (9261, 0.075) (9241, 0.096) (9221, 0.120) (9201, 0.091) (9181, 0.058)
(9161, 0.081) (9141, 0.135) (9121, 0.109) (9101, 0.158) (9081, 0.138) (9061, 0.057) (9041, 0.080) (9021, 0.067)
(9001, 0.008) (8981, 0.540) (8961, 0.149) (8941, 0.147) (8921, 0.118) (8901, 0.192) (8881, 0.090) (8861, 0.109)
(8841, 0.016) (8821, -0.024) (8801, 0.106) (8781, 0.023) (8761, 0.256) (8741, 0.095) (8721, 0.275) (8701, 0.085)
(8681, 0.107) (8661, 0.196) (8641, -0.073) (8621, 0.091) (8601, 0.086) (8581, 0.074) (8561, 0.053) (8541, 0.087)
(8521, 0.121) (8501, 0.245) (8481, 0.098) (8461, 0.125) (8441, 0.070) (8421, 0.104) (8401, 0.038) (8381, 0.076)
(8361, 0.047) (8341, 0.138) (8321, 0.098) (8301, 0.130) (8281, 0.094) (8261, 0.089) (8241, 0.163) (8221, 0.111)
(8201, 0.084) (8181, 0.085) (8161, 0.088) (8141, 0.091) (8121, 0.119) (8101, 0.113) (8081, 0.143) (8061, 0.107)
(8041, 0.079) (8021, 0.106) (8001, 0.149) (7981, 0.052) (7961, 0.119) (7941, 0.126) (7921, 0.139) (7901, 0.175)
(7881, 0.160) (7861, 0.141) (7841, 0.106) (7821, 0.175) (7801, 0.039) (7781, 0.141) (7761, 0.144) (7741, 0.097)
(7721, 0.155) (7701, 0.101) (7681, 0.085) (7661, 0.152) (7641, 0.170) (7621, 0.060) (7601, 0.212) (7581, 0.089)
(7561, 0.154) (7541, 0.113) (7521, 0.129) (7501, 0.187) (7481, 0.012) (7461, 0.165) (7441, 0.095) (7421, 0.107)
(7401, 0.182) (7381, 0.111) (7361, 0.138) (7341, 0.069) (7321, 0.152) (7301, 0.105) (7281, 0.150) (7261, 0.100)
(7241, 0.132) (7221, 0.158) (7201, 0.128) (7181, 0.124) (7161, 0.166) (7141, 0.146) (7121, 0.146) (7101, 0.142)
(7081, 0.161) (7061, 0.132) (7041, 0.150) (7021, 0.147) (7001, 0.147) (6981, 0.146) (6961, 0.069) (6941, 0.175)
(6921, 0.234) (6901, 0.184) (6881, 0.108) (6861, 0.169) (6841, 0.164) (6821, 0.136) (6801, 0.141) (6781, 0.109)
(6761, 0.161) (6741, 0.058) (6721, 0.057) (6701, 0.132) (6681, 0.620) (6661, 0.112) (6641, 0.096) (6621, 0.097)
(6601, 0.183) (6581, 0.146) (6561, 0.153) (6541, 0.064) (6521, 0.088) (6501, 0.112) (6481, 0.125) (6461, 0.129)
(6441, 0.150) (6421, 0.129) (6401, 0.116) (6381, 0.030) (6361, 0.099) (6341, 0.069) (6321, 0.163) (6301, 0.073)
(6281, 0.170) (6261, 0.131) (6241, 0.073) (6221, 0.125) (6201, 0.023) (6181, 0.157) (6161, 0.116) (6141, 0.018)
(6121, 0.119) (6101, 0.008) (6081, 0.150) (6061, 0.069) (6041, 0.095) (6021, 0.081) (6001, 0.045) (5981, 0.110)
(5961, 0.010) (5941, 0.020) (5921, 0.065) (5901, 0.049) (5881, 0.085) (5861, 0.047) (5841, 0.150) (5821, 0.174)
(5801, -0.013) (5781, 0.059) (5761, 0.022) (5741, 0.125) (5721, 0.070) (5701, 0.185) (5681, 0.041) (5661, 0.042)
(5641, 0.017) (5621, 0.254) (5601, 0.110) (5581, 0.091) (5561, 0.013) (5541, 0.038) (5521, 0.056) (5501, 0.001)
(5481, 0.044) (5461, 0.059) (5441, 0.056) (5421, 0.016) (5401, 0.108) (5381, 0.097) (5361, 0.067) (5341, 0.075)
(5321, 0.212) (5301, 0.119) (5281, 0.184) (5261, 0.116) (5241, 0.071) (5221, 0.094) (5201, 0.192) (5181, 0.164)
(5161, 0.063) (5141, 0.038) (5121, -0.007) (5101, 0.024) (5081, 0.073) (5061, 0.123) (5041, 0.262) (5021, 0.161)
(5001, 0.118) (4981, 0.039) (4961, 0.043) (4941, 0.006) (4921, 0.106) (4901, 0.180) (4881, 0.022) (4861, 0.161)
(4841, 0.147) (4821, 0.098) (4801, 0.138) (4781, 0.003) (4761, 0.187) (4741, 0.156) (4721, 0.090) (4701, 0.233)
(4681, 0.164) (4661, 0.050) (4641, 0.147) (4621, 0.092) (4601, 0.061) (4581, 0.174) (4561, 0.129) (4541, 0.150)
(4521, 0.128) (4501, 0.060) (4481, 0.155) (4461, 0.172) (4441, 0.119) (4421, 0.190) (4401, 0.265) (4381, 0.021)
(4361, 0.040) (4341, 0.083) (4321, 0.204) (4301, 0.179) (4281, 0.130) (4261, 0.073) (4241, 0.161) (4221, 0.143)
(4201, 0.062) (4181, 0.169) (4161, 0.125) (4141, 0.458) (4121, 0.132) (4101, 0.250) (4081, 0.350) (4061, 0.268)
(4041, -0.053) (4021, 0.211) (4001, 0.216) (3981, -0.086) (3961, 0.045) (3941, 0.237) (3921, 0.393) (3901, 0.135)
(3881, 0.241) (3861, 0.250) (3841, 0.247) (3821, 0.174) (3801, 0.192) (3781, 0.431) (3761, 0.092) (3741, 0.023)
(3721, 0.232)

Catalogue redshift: 0.79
